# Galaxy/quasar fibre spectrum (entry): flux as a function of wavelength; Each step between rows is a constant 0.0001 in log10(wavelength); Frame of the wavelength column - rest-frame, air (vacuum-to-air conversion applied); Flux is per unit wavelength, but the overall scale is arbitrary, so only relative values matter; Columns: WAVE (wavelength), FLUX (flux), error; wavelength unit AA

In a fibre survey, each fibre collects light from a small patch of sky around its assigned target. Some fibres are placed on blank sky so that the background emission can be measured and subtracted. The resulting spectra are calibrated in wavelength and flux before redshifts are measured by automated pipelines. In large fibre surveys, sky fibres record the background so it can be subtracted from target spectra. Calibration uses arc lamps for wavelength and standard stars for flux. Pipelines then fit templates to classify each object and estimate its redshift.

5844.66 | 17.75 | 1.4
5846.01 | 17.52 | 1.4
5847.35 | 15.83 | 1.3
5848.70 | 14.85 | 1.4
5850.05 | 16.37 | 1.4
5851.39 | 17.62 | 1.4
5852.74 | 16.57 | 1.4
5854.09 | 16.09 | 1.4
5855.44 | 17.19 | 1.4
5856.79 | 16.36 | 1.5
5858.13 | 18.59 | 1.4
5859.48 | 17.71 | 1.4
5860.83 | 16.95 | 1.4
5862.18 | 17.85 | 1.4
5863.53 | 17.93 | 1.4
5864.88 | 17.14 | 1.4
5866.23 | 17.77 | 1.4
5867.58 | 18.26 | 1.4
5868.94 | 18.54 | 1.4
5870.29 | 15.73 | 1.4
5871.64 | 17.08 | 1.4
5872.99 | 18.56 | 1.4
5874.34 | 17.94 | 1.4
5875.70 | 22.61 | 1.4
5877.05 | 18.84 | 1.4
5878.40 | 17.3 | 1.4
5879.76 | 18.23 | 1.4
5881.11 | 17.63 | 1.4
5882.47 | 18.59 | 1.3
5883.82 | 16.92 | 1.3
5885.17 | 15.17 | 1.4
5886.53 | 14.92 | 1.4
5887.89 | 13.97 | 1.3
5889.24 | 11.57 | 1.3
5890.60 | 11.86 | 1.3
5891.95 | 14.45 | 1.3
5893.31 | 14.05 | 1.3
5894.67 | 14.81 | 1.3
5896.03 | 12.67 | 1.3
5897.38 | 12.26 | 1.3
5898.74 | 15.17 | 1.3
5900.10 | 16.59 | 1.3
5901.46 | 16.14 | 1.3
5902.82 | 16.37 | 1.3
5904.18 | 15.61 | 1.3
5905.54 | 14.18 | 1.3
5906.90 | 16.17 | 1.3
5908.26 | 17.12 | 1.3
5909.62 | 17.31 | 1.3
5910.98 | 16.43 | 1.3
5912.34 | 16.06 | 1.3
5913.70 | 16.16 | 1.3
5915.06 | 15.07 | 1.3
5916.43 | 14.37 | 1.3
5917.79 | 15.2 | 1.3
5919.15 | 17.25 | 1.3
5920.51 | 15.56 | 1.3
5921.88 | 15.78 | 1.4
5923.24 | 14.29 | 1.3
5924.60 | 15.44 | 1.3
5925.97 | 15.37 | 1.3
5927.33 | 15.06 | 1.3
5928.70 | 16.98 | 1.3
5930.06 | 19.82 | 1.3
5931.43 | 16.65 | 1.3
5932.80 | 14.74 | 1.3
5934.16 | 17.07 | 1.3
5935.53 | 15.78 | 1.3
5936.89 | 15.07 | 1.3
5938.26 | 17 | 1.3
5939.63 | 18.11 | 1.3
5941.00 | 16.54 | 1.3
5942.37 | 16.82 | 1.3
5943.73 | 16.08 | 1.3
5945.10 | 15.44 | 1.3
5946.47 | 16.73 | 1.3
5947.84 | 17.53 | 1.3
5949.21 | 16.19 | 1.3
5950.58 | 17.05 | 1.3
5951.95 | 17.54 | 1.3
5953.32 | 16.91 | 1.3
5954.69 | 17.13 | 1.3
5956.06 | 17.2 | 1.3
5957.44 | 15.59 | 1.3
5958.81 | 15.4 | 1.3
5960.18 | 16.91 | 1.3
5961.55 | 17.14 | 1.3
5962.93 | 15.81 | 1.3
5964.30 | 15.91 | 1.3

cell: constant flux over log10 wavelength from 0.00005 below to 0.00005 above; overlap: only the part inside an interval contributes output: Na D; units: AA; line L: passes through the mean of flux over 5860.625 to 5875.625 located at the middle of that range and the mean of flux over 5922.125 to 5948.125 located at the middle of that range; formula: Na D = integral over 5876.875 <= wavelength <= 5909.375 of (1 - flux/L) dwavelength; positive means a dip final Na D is 3.5 AA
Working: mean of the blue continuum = 17.8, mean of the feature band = 15.4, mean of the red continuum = 16.3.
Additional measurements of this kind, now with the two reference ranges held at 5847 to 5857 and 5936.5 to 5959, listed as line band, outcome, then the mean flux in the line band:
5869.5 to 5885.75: -1.45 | 17.9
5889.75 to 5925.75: 2.83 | 15.2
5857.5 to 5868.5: -0.93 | 17.8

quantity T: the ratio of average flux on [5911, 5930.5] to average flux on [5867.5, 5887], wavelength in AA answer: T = 0.89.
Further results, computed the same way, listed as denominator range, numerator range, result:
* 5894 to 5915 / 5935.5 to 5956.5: 1.08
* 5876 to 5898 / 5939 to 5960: 1.09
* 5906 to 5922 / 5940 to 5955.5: 1.05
